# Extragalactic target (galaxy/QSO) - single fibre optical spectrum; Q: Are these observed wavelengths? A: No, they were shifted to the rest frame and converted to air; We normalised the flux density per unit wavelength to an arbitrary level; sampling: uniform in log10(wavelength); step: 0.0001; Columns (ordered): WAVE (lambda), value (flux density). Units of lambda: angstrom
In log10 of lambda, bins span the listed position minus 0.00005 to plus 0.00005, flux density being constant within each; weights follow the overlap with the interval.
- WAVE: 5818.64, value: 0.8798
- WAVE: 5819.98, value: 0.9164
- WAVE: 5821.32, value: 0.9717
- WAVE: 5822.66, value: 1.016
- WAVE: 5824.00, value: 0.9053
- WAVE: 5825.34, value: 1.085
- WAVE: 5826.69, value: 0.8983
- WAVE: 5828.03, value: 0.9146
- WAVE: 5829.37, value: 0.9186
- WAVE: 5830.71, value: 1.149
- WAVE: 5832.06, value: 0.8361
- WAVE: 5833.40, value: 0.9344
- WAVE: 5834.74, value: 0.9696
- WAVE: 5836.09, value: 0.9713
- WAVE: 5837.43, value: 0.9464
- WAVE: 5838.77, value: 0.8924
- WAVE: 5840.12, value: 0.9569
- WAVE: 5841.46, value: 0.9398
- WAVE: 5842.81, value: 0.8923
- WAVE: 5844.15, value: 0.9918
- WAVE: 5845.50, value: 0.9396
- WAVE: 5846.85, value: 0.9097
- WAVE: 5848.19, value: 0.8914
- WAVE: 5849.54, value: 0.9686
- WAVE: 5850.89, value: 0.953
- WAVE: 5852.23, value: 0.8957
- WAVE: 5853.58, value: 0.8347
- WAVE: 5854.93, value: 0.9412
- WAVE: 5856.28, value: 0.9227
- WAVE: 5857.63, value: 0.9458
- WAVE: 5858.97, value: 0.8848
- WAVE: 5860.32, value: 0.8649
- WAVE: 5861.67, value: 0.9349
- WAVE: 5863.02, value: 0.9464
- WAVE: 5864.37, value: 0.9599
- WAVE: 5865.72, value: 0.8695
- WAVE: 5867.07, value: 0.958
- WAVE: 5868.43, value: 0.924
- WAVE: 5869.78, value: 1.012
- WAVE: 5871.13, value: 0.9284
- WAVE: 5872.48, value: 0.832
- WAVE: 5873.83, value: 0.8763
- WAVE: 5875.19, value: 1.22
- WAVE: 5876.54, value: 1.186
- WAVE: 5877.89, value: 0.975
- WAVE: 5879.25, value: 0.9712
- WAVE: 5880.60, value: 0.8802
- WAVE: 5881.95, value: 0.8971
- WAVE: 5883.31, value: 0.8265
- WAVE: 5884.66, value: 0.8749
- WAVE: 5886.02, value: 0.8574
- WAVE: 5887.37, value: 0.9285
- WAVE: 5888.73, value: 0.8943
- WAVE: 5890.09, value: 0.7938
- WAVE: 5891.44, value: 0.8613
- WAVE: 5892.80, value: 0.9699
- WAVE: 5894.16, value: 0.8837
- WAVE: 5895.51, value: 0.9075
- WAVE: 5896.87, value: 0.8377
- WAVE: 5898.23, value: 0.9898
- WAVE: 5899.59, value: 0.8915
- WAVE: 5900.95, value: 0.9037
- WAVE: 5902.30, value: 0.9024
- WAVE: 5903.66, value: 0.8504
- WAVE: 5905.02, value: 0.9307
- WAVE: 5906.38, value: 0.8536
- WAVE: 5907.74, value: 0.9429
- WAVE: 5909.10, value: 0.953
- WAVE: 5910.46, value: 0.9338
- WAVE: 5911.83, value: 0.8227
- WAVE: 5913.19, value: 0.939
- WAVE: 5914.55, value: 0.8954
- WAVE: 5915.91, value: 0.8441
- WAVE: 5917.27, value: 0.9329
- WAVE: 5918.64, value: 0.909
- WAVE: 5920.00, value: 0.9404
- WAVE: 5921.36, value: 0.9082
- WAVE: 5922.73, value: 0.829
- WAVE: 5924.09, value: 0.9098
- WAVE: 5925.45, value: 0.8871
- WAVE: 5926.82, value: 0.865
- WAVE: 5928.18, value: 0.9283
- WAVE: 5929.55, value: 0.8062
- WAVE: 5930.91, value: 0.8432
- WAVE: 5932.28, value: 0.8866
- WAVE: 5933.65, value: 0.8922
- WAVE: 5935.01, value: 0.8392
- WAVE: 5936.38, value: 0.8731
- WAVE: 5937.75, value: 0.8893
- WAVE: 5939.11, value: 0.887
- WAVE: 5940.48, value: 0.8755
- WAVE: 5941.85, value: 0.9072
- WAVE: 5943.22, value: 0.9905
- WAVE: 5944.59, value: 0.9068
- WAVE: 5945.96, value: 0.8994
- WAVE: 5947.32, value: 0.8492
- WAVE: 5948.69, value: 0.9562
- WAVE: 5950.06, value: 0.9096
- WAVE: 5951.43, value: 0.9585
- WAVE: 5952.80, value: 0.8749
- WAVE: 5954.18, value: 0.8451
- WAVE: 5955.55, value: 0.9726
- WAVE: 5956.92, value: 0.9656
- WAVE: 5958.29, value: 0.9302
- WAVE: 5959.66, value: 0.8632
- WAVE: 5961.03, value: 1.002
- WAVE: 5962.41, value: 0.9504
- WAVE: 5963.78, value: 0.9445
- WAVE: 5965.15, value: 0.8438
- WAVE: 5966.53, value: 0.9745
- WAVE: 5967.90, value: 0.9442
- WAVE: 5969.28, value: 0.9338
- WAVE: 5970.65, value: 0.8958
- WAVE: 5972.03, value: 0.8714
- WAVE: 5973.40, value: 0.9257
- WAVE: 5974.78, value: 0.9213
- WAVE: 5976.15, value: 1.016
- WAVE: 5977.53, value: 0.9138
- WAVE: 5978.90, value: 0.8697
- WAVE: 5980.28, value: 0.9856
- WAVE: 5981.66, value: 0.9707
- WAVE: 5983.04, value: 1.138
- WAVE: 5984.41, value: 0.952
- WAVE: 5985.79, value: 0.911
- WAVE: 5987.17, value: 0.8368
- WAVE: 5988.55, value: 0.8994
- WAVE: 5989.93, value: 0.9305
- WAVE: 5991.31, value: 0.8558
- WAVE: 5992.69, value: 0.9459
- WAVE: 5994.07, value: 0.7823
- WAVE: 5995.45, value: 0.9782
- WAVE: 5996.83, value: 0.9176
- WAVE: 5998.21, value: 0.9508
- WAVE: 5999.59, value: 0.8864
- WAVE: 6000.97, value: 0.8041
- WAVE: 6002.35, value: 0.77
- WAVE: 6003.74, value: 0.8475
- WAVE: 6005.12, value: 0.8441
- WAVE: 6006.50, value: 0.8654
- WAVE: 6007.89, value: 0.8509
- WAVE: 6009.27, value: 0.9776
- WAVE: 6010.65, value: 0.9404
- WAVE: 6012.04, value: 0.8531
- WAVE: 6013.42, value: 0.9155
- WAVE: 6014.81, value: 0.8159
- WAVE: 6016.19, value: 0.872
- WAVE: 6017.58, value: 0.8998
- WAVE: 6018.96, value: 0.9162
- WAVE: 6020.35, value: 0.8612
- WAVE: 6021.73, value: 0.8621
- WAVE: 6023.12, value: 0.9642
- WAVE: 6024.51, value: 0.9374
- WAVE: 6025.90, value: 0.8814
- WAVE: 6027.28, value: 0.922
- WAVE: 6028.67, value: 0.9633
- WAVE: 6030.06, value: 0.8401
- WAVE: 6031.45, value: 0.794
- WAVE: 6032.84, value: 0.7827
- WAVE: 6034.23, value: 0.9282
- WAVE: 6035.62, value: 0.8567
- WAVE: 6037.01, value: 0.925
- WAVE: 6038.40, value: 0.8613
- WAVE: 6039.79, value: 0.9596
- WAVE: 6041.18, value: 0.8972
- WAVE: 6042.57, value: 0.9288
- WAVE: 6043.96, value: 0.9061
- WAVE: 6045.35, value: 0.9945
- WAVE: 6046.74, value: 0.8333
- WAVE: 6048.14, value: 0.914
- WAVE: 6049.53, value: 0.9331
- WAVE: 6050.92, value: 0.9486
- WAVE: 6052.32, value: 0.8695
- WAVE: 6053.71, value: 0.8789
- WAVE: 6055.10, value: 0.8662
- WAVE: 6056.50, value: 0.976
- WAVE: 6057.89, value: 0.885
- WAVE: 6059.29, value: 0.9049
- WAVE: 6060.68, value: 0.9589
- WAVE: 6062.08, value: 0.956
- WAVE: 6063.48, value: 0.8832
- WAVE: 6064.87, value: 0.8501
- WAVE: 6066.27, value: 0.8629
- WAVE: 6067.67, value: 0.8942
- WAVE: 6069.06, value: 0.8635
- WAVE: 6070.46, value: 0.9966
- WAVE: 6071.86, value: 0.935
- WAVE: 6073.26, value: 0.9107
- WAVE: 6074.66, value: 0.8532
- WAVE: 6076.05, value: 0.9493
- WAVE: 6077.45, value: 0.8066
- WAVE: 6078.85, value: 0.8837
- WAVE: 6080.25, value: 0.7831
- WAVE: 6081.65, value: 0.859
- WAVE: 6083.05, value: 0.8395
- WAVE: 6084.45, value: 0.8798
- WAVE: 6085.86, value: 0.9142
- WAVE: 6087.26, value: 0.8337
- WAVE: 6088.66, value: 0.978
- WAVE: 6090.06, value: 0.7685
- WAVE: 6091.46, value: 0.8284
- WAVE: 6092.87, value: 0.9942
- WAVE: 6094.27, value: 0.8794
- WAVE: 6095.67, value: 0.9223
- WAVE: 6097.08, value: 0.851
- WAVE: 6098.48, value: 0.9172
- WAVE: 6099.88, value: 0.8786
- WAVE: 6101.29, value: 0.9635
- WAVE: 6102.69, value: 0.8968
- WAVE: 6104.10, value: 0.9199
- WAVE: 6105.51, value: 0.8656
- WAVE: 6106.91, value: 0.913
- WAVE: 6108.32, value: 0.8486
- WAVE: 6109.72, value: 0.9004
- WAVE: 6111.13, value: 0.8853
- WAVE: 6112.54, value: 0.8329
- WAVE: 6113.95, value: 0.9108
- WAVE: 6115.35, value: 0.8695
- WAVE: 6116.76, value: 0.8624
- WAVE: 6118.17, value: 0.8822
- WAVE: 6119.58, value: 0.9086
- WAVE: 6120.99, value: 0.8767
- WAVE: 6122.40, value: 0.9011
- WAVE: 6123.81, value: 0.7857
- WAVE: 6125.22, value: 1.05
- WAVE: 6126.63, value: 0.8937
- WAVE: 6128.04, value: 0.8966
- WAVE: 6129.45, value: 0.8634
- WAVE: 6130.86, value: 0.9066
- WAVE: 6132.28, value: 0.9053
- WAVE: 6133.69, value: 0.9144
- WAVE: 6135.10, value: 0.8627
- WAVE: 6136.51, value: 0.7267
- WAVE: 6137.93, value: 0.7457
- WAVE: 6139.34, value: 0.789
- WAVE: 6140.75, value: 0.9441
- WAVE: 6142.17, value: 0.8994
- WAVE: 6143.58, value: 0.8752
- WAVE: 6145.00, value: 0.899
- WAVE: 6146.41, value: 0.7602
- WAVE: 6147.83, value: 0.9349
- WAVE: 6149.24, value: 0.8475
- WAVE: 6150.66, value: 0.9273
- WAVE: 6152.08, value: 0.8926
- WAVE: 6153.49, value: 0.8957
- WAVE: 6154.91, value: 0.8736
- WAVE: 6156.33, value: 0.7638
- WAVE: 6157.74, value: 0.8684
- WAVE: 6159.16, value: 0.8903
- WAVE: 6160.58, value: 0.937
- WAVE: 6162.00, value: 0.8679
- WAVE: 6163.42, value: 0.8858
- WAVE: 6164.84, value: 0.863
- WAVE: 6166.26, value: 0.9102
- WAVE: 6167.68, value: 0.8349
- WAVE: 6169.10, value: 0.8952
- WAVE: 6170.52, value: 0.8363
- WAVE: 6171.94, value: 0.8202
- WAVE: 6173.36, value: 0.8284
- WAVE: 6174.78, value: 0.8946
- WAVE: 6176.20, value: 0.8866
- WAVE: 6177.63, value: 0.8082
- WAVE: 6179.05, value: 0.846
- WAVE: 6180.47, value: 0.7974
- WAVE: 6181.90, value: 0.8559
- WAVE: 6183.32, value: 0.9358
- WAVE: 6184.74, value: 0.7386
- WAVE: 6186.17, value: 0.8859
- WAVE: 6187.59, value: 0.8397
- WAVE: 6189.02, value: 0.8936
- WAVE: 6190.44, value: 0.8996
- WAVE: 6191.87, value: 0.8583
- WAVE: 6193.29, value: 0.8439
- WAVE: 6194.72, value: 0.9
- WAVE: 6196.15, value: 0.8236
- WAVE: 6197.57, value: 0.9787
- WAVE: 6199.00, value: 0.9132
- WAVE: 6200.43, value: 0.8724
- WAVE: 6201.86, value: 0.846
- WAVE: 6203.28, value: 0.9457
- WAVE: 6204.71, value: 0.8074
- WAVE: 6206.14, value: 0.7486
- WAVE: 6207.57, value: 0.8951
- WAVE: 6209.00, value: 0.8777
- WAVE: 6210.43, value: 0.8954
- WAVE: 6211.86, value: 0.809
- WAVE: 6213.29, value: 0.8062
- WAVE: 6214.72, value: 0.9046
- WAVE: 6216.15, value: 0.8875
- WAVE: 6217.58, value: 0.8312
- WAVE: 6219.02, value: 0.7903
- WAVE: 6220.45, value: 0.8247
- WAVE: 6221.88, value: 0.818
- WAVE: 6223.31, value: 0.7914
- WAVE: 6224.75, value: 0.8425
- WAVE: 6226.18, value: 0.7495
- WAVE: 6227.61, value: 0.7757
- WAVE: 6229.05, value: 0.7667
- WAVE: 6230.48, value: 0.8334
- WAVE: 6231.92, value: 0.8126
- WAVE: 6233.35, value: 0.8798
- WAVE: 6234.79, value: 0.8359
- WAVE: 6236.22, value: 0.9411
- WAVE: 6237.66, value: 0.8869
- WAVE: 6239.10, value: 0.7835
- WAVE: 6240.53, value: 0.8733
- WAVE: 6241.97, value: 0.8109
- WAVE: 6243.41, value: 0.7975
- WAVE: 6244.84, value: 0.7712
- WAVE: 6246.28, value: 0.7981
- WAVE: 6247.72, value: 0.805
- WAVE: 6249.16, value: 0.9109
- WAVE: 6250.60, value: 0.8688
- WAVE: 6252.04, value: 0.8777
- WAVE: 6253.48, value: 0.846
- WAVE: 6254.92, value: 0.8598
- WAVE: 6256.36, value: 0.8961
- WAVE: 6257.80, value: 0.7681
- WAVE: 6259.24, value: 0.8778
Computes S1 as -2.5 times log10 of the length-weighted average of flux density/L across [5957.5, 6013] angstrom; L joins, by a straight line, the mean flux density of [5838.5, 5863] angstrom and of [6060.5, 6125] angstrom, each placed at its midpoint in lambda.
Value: -0.01 mag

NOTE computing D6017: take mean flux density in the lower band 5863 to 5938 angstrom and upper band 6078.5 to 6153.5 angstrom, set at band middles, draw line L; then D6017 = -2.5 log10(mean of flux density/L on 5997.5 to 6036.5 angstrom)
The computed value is 0.02 mag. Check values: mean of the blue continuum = 0.908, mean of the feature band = 0.879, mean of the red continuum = 0.879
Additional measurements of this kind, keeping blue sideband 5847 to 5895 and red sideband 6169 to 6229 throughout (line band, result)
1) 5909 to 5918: 0.02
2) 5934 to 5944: 0.02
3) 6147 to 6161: -0.03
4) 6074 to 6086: 0.02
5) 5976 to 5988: -0.06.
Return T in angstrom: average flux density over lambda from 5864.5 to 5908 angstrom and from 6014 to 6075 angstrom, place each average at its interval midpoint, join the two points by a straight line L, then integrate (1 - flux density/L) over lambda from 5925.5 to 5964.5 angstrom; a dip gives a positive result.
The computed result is 0.4 angstrom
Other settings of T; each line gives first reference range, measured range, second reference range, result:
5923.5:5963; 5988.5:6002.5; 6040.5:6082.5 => 0.21 angstrom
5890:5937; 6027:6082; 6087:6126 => -0.27 angstrom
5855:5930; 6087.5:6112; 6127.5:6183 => -0.55 angstrom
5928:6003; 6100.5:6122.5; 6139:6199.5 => -0.22 angstrom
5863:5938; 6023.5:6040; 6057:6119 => 0.13 angstrom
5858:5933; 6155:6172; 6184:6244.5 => -0.22 angstrom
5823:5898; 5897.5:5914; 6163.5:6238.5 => 0.20 angstrom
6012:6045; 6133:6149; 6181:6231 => 0.26 angstrom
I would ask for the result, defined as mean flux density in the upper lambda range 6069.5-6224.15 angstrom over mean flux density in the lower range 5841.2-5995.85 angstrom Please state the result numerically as 0.95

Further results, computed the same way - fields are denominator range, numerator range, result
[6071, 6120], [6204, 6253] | 0.94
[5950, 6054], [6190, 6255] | 0.93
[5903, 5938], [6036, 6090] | 1.01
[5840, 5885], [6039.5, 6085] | 0.96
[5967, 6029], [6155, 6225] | 0.95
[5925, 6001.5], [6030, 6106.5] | 0.98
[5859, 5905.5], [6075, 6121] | 0.96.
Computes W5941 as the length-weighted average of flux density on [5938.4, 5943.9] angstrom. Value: 0.915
